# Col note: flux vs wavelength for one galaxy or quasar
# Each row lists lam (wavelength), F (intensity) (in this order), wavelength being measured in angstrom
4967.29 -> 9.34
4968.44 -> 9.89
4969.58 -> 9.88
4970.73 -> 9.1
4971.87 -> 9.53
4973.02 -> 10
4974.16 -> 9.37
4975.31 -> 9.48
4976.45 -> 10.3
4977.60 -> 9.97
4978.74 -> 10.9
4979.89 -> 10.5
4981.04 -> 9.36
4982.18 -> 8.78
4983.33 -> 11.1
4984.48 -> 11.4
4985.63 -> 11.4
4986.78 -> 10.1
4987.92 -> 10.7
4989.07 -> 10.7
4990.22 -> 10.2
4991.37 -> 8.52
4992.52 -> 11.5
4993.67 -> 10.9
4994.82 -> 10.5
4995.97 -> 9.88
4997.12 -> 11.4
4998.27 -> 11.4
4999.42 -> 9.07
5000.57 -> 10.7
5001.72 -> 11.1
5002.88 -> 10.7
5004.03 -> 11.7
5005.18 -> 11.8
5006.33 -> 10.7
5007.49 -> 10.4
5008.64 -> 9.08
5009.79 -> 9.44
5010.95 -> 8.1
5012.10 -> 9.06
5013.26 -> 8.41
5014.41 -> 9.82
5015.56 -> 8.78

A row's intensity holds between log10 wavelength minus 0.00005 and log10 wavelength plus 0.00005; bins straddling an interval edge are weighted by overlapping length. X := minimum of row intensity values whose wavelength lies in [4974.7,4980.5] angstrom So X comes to 9.48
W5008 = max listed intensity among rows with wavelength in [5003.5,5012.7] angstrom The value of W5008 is 11.8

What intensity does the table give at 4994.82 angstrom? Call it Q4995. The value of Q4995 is 10.5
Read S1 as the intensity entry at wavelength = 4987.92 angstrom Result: 10.7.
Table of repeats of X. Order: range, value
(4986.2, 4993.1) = 8.52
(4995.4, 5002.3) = 9.07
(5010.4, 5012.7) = 8.1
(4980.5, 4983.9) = 8.78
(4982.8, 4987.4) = 10.1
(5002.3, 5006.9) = 10.7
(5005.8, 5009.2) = 9.08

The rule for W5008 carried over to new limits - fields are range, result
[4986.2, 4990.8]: 10.7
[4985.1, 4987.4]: 11.4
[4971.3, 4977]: 10.3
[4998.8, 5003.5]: 11.1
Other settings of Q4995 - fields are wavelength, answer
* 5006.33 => 10.7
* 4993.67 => 10.9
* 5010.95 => 8.1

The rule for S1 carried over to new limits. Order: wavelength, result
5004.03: 11.7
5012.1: 9.06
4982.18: 8.78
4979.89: 10.5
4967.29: 9.34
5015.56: 8.78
